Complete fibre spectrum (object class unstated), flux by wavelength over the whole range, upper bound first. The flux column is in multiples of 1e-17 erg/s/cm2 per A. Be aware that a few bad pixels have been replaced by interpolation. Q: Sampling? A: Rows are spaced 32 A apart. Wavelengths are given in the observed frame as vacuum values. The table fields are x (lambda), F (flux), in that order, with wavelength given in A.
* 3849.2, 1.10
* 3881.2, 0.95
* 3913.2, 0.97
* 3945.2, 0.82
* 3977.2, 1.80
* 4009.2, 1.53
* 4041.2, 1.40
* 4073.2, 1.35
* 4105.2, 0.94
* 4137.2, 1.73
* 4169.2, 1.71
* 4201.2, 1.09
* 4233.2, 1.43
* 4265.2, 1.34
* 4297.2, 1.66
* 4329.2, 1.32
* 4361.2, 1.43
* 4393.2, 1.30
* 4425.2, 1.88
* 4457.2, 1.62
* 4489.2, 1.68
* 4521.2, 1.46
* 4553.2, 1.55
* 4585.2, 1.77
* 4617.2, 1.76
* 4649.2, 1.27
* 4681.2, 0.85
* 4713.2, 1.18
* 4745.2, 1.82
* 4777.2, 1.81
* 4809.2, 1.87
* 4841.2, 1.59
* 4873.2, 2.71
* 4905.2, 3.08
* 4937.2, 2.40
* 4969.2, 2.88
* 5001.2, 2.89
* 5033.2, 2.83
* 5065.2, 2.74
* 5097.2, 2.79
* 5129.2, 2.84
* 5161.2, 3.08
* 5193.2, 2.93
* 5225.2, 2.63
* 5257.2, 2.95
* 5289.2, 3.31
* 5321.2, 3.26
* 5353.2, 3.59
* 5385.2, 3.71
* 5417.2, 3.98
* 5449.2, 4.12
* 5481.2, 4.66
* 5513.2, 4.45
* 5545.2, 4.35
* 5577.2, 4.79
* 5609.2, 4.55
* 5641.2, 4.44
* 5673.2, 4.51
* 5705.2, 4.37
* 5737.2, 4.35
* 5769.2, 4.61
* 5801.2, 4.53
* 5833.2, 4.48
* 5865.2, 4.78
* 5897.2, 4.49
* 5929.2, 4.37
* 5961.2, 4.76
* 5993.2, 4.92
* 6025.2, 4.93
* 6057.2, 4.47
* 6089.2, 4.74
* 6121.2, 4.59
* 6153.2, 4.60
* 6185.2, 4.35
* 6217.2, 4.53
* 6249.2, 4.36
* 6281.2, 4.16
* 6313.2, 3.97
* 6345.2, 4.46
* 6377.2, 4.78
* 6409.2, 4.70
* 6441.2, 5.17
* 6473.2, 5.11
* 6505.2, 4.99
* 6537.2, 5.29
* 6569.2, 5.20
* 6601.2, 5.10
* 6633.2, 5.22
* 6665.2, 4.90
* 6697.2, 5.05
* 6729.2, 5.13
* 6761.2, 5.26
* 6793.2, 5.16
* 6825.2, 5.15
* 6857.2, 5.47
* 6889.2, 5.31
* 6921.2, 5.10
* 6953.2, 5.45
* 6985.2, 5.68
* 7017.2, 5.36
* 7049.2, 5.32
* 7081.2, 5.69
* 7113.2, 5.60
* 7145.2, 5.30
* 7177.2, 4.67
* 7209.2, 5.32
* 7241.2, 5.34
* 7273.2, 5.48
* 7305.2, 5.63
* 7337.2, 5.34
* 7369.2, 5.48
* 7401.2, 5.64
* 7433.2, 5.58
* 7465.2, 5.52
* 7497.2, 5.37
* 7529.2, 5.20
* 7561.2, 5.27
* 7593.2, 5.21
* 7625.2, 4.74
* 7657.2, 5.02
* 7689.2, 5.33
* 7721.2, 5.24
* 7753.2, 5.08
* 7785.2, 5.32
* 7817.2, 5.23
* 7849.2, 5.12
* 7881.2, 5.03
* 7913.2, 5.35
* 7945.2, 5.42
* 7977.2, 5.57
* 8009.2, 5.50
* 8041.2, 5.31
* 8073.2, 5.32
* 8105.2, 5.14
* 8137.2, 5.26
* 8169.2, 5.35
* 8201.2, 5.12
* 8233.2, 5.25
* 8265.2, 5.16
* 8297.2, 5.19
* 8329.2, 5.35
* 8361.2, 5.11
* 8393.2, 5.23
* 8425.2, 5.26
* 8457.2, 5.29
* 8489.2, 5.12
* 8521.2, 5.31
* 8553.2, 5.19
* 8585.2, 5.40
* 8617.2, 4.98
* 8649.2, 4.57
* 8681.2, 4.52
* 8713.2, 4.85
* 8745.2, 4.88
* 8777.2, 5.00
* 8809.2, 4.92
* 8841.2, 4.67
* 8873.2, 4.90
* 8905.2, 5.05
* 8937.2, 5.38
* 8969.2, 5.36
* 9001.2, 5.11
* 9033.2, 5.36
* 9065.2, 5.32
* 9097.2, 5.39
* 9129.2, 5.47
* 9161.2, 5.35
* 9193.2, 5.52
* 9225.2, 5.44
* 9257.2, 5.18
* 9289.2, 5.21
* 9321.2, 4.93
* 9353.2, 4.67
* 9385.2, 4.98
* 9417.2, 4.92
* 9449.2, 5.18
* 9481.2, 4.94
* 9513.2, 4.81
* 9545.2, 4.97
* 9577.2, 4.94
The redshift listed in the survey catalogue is 0.218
